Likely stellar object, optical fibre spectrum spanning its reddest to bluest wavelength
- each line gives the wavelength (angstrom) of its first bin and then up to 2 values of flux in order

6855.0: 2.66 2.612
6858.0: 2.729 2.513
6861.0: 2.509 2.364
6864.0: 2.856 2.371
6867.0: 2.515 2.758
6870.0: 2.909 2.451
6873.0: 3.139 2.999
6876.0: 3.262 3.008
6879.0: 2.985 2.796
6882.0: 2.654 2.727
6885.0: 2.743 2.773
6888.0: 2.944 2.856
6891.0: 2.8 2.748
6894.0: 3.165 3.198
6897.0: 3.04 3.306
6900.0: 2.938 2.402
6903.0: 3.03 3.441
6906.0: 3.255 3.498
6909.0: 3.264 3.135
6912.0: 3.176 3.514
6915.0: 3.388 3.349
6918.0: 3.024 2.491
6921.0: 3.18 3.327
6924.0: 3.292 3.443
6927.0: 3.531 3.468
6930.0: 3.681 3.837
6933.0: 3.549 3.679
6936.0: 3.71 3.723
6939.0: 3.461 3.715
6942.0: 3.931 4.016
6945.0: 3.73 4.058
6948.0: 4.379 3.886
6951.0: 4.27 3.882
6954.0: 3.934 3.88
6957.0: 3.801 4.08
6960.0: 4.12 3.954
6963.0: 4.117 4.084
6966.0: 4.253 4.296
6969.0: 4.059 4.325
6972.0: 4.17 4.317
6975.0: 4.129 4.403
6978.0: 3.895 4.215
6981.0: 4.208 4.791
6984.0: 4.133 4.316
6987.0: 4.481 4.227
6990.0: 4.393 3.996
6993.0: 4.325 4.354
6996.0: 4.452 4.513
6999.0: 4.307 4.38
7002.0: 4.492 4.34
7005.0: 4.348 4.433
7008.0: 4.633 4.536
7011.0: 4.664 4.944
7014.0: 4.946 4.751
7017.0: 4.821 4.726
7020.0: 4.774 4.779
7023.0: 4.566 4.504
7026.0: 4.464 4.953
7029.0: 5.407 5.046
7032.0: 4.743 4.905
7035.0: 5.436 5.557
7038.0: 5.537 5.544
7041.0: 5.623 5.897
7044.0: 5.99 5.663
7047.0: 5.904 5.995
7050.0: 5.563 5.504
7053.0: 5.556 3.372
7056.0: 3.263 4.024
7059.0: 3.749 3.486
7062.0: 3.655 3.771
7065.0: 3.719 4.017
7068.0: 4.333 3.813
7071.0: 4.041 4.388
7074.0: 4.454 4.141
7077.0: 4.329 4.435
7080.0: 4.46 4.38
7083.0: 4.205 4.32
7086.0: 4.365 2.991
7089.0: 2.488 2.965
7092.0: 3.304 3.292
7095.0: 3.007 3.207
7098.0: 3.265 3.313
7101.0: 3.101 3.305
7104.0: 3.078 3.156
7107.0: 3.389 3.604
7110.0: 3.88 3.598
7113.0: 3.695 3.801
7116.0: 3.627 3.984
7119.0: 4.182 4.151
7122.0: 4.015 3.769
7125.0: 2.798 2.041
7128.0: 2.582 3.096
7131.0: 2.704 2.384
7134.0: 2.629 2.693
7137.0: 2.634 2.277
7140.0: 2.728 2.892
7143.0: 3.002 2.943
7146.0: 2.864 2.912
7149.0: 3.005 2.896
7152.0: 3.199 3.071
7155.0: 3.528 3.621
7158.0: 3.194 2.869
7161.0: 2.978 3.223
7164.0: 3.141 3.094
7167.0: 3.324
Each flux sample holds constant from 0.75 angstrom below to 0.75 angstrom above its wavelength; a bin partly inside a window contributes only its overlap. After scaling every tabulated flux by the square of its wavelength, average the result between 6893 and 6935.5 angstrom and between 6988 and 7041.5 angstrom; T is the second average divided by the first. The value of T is 1.49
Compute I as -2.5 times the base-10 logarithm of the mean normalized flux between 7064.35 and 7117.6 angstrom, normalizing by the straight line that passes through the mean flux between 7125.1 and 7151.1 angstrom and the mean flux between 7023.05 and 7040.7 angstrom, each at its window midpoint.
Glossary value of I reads 0.018 mag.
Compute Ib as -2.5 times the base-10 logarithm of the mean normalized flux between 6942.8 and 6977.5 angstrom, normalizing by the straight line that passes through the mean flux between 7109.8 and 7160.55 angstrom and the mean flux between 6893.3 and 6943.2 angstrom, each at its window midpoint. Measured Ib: -0.23 mag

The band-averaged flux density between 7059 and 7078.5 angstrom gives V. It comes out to 4.02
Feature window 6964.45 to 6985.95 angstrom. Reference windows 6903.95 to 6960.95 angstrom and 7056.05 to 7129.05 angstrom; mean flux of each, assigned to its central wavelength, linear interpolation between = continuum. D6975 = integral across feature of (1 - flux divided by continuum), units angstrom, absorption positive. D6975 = -3.69 angstrom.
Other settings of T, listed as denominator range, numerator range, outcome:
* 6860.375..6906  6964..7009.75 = 1.55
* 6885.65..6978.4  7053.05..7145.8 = 1.02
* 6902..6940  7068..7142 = 1.08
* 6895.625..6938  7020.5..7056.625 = 1.62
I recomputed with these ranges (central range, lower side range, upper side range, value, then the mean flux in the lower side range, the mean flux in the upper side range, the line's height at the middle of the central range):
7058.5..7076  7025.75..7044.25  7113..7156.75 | 0.16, 5.32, 3.11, 4.61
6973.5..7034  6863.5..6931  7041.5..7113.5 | -0.24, 3.04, 4.04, 3.63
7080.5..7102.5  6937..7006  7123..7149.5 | -0.10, 4.16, 2.76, 3.14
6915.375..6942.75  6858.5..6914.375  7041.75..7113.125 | -0.10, 2.92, 4.03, 3.17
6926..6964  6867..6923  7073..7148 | -0.24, 3.01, 3.37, 3.09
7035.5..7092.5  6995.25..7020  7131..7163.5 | -0.13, 4.59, 2.93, 3.92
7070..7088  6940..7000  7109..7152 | -0.21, 4.16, 3.14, 3.47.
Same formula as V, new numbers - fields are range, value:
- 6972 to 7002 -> 4.31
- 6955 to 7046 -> 4.59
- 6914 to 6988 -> 3.88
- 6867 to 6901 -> 2.91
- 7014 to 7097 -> 4.48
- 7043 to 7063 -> 4.75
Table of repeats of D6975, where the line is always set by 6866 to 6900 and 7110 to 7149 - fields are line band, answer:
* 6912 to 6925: -1.20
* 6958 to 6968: -3.88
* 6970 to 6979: -3.68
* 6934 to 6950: -4.84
